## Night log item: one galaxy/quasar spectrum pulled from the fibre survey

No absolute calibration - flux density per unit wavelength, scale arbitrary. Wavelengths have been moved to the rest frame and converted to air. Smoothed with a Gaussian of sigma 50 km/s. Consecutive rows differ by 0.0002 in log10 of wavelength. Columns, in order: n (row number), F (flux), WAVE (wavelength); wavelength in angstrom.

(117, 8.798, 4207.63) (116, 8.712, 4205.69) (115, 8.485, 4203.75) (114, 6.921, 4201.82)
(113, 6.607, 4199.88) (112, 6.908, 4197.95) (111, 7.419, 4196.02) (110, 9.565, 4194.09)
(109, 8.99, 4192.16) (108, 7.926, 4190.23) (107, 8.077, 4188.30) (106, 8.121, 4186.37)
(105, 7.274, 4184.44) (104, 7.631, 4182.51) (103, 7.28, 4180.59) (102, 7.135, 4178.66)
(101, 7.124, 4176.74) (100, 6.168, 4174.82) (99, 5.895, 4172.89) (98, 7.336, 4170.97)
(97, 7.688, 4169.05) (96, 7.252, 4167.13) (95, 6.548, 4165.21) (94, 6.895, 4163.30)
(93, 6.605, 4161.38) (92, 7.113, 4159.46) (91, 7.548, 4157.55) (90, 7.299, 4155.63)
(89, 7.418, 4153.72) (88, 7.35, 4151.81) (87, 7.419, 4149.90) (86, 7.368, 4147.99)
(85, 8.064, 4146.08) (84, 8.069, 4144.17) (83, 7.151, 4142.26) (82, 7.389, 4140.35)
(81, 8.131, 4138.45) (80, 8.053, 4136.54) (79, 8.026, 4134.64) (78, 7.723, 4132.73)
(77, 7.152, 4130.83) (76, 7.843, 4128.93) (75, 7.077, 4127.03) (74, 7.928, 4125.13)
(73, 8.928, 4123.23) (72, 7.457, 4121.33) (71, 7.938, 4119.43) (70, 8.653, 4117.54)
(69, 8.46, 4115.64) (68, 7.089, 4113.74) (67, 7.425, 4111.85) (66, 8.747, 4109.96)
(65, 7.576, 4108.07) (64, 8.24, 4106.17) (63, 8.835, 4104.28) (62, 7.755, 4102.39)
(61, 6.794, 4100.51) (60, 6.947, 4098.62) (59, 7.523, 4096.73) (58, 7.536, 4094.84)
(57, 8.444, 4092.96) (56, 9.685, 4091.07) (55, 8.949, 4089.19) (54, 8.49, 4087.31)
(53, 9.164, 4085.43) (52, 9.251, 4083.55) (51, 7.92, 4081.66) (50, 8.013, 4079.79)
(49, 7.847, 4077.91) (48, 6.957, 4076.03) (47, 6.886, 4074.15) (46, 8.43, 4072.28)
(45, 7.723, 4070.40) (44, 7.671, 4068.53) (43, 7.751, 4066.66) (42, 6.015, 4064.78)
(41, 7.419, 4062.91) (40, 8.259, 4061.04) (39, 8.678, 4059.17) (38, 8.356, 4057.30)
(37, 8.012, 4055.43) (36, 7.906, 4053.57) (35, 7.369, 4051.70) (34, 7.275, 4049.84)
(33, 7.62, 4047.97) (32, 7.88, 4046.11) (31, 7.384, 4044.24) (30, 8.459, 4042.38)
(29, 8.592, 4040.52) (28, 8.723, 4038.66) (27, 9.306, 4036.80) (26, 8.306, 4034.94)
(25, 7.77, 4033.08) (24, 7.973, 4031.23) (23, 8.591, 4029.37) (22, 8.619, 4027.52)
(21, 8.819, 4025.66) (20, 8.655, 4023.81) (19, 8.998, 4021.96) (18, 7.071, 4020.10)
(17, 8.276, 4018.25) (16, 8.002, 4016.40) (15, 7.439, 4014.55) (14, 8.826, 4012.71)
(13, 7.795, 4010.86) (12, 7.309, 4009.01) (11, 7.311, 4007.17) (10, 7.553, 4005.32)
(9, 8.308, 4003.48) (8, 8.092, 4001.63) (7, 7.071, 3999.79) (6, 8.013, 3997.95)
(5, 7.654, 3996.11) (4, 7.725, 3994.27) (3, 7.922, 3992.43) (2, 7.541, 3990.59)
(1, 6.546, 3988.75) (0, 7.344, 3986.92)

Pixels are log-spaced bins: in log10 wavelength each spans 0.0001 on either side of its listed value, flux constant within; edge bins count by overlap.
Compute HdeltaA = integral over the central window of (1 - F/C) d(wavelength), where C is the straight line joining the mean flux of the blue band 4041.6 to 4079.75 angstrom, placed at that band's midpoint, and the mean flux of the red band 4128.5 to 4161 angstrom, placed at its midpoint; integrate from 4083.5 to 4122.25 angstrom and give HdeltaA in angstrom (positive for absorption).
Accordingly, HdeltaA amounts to -2.4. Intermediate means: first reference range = 7.7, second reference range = 7.57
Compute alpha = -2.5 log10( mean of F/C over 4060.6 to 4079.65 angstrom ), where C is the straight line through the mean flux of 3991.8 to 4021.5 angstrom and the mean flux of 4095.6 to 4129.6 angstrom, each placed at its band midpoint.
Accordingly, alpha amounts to 0.05 mag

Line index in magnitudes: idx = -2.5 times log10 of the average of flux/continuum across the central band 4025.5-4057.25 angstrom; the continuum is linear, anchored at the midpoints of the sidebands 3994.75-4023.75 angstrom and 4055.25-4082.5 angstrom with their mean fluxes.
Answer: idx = -0.05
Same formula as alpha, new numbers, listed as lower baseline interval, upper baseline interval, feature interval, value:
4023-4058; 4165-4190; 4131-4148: -0.04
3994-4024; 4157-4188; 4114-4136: -0.08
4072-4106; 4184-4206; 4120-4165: 0.06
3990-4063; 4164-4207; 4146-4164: 0.05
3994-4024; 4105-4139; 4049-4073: 0.02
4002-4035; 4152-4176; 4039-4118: -0.05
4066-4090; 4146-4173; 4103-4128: -0.05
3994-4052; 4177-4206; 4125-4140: 0.02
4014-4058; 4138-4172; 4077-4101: -0.06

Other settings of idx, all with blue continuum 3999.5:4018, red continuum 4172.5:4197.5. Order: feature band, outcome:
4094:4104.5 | 0.03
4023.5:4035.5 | -0.08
